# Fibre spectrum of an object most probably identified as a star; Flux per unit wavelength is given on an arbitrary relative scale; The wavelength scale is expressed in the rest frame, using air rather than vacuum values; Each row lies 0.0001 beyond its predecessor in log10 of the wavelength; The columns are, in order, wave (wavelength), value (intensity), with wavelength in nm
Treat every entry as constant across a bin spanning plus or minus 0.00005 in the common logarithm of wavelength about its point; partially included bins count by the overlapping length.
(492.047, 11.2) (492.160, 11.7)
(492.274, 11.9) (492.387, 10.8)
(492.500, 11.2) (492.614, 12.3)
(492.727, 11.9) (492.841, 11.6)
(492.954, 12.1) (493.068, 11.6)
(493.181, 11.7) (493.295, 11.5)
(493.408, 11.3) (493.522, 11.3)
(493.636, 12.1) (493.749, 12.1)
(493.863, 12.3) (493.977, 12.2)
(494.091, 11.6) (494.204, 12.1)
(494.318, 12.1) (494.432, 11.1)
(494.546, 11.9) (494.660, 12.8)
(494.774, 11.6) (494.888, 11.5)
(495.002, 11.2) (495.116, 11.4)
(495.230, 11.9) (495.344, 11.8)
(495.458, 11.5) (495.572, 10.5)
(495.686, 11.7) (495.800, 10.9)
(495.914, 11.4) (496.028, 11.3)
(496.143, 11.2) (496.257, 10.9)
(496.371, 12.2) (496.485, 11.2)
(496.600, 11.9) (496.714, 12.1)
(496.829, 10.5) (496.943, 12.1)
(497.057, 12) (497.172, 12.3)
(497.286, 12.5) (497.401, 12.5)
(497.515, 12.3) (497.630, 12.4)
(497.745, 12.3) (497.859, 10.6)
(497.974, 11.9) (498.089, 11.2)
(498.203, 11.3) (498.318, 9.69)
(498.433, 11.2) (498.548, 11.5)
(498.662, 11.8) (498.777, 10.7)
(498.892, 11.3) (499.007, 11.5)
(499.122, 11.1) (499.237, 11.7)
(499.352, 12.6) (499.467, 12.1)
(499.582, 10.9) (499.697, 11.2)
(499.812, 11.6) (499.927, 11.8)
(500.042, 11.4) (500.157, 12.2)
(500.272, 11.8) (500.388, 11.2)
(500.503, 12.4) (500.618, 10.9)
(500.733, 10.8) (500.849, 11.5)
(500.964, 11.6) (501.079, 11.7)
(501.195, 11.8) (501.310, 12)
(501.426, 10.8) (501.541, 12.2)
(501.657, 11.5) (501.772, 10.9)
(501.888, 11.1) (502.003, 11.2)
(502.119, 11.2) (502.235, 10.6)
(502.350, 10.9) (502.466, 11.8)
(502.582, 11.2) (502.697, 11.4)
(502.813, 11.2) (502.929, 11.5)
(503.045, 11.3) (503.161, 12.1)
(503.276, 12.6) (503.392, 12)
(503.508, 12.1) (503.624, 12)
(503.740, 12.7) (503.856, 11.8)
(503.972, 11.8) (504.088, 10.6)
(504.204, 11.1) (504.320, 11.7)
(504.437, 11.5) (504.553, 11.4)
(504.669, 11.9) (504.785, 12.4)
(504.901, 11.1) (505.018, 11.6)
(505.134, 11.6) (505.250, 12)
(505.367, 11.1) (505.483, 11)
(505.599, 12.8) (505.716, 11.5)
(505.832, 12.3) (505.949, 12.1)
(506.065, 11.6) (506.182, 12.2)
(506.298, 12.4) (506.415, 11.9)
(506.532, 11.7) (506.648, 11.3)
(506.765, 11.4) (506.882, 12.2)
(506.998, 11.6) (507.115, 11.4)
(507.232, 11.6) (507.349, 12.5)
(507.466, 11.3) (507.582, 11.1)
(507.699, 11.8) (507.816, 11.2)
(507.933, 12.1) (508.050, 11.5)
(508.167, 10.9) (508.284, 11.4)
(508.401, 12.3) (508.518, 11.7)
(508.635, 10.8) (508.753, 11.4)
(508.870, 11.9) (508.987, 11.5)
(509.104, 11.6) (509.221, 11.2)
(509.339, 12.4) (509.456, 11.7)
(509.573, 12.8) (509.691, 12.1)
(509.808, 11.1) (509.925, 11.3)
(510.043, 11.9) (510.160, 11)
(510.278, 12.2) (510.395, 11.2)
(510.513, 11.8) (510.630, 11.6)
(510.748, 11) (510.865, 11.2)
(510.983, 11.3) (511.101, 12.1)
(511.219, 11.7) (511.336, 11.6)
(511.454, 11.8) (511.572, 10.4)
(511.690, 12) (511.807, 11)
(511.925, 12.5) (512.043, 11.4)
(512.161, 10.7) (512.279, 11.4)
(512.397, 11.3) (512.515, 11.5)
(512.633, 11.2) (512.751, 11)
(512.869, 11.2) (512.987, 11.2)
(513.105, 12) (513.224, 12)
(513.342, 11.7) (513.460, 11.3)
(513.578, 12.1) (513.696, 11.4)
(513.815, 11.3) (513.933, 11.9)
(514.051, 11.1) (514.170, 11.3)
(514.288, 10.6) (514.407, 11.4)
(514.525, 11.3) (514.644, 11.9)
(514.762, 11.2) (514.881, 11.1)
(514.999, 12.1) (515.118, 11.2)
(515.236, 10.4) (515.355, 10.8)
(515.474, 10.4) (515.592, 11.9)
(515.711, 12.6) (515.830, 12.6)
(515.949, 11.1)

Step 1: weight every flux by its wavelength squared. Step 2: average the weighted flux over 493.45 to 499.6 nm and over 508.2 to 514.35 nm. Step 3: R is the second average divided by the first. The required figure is 1.05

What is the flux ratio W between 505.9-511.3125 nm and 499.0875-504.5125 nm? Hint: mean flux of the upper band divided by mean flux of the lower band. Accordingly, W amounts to 1.01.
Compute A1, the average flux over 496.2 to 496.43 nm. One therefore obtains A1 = 11.6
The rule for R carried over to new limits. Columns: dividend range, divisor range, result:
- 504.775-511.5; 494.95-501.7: 1.05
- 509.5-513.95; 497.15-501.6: 1.04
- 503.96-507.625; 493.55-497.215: 1.04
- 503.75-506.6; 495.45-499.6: 1.05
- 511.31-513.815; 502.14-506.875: 1.01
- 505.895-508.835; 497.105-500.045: 1.04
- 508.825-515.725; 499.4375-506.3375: 1.03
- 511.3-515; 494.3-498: 1.05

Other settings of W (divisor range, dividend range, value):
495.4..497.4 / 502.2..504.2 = 1.00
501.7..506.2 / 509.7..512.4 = 0.99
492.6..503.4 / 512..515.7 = 0.98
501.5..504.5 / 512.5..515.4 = 0.99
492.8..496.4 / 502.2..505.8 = 1.00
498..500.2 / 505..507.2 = 1.03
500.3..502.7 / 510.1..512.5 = 1.01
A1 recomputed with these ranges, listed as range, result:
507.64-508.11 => 11.6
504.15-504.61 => 11.4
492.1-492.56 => 11.4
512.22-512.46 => 11.3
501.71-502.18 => 11.1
